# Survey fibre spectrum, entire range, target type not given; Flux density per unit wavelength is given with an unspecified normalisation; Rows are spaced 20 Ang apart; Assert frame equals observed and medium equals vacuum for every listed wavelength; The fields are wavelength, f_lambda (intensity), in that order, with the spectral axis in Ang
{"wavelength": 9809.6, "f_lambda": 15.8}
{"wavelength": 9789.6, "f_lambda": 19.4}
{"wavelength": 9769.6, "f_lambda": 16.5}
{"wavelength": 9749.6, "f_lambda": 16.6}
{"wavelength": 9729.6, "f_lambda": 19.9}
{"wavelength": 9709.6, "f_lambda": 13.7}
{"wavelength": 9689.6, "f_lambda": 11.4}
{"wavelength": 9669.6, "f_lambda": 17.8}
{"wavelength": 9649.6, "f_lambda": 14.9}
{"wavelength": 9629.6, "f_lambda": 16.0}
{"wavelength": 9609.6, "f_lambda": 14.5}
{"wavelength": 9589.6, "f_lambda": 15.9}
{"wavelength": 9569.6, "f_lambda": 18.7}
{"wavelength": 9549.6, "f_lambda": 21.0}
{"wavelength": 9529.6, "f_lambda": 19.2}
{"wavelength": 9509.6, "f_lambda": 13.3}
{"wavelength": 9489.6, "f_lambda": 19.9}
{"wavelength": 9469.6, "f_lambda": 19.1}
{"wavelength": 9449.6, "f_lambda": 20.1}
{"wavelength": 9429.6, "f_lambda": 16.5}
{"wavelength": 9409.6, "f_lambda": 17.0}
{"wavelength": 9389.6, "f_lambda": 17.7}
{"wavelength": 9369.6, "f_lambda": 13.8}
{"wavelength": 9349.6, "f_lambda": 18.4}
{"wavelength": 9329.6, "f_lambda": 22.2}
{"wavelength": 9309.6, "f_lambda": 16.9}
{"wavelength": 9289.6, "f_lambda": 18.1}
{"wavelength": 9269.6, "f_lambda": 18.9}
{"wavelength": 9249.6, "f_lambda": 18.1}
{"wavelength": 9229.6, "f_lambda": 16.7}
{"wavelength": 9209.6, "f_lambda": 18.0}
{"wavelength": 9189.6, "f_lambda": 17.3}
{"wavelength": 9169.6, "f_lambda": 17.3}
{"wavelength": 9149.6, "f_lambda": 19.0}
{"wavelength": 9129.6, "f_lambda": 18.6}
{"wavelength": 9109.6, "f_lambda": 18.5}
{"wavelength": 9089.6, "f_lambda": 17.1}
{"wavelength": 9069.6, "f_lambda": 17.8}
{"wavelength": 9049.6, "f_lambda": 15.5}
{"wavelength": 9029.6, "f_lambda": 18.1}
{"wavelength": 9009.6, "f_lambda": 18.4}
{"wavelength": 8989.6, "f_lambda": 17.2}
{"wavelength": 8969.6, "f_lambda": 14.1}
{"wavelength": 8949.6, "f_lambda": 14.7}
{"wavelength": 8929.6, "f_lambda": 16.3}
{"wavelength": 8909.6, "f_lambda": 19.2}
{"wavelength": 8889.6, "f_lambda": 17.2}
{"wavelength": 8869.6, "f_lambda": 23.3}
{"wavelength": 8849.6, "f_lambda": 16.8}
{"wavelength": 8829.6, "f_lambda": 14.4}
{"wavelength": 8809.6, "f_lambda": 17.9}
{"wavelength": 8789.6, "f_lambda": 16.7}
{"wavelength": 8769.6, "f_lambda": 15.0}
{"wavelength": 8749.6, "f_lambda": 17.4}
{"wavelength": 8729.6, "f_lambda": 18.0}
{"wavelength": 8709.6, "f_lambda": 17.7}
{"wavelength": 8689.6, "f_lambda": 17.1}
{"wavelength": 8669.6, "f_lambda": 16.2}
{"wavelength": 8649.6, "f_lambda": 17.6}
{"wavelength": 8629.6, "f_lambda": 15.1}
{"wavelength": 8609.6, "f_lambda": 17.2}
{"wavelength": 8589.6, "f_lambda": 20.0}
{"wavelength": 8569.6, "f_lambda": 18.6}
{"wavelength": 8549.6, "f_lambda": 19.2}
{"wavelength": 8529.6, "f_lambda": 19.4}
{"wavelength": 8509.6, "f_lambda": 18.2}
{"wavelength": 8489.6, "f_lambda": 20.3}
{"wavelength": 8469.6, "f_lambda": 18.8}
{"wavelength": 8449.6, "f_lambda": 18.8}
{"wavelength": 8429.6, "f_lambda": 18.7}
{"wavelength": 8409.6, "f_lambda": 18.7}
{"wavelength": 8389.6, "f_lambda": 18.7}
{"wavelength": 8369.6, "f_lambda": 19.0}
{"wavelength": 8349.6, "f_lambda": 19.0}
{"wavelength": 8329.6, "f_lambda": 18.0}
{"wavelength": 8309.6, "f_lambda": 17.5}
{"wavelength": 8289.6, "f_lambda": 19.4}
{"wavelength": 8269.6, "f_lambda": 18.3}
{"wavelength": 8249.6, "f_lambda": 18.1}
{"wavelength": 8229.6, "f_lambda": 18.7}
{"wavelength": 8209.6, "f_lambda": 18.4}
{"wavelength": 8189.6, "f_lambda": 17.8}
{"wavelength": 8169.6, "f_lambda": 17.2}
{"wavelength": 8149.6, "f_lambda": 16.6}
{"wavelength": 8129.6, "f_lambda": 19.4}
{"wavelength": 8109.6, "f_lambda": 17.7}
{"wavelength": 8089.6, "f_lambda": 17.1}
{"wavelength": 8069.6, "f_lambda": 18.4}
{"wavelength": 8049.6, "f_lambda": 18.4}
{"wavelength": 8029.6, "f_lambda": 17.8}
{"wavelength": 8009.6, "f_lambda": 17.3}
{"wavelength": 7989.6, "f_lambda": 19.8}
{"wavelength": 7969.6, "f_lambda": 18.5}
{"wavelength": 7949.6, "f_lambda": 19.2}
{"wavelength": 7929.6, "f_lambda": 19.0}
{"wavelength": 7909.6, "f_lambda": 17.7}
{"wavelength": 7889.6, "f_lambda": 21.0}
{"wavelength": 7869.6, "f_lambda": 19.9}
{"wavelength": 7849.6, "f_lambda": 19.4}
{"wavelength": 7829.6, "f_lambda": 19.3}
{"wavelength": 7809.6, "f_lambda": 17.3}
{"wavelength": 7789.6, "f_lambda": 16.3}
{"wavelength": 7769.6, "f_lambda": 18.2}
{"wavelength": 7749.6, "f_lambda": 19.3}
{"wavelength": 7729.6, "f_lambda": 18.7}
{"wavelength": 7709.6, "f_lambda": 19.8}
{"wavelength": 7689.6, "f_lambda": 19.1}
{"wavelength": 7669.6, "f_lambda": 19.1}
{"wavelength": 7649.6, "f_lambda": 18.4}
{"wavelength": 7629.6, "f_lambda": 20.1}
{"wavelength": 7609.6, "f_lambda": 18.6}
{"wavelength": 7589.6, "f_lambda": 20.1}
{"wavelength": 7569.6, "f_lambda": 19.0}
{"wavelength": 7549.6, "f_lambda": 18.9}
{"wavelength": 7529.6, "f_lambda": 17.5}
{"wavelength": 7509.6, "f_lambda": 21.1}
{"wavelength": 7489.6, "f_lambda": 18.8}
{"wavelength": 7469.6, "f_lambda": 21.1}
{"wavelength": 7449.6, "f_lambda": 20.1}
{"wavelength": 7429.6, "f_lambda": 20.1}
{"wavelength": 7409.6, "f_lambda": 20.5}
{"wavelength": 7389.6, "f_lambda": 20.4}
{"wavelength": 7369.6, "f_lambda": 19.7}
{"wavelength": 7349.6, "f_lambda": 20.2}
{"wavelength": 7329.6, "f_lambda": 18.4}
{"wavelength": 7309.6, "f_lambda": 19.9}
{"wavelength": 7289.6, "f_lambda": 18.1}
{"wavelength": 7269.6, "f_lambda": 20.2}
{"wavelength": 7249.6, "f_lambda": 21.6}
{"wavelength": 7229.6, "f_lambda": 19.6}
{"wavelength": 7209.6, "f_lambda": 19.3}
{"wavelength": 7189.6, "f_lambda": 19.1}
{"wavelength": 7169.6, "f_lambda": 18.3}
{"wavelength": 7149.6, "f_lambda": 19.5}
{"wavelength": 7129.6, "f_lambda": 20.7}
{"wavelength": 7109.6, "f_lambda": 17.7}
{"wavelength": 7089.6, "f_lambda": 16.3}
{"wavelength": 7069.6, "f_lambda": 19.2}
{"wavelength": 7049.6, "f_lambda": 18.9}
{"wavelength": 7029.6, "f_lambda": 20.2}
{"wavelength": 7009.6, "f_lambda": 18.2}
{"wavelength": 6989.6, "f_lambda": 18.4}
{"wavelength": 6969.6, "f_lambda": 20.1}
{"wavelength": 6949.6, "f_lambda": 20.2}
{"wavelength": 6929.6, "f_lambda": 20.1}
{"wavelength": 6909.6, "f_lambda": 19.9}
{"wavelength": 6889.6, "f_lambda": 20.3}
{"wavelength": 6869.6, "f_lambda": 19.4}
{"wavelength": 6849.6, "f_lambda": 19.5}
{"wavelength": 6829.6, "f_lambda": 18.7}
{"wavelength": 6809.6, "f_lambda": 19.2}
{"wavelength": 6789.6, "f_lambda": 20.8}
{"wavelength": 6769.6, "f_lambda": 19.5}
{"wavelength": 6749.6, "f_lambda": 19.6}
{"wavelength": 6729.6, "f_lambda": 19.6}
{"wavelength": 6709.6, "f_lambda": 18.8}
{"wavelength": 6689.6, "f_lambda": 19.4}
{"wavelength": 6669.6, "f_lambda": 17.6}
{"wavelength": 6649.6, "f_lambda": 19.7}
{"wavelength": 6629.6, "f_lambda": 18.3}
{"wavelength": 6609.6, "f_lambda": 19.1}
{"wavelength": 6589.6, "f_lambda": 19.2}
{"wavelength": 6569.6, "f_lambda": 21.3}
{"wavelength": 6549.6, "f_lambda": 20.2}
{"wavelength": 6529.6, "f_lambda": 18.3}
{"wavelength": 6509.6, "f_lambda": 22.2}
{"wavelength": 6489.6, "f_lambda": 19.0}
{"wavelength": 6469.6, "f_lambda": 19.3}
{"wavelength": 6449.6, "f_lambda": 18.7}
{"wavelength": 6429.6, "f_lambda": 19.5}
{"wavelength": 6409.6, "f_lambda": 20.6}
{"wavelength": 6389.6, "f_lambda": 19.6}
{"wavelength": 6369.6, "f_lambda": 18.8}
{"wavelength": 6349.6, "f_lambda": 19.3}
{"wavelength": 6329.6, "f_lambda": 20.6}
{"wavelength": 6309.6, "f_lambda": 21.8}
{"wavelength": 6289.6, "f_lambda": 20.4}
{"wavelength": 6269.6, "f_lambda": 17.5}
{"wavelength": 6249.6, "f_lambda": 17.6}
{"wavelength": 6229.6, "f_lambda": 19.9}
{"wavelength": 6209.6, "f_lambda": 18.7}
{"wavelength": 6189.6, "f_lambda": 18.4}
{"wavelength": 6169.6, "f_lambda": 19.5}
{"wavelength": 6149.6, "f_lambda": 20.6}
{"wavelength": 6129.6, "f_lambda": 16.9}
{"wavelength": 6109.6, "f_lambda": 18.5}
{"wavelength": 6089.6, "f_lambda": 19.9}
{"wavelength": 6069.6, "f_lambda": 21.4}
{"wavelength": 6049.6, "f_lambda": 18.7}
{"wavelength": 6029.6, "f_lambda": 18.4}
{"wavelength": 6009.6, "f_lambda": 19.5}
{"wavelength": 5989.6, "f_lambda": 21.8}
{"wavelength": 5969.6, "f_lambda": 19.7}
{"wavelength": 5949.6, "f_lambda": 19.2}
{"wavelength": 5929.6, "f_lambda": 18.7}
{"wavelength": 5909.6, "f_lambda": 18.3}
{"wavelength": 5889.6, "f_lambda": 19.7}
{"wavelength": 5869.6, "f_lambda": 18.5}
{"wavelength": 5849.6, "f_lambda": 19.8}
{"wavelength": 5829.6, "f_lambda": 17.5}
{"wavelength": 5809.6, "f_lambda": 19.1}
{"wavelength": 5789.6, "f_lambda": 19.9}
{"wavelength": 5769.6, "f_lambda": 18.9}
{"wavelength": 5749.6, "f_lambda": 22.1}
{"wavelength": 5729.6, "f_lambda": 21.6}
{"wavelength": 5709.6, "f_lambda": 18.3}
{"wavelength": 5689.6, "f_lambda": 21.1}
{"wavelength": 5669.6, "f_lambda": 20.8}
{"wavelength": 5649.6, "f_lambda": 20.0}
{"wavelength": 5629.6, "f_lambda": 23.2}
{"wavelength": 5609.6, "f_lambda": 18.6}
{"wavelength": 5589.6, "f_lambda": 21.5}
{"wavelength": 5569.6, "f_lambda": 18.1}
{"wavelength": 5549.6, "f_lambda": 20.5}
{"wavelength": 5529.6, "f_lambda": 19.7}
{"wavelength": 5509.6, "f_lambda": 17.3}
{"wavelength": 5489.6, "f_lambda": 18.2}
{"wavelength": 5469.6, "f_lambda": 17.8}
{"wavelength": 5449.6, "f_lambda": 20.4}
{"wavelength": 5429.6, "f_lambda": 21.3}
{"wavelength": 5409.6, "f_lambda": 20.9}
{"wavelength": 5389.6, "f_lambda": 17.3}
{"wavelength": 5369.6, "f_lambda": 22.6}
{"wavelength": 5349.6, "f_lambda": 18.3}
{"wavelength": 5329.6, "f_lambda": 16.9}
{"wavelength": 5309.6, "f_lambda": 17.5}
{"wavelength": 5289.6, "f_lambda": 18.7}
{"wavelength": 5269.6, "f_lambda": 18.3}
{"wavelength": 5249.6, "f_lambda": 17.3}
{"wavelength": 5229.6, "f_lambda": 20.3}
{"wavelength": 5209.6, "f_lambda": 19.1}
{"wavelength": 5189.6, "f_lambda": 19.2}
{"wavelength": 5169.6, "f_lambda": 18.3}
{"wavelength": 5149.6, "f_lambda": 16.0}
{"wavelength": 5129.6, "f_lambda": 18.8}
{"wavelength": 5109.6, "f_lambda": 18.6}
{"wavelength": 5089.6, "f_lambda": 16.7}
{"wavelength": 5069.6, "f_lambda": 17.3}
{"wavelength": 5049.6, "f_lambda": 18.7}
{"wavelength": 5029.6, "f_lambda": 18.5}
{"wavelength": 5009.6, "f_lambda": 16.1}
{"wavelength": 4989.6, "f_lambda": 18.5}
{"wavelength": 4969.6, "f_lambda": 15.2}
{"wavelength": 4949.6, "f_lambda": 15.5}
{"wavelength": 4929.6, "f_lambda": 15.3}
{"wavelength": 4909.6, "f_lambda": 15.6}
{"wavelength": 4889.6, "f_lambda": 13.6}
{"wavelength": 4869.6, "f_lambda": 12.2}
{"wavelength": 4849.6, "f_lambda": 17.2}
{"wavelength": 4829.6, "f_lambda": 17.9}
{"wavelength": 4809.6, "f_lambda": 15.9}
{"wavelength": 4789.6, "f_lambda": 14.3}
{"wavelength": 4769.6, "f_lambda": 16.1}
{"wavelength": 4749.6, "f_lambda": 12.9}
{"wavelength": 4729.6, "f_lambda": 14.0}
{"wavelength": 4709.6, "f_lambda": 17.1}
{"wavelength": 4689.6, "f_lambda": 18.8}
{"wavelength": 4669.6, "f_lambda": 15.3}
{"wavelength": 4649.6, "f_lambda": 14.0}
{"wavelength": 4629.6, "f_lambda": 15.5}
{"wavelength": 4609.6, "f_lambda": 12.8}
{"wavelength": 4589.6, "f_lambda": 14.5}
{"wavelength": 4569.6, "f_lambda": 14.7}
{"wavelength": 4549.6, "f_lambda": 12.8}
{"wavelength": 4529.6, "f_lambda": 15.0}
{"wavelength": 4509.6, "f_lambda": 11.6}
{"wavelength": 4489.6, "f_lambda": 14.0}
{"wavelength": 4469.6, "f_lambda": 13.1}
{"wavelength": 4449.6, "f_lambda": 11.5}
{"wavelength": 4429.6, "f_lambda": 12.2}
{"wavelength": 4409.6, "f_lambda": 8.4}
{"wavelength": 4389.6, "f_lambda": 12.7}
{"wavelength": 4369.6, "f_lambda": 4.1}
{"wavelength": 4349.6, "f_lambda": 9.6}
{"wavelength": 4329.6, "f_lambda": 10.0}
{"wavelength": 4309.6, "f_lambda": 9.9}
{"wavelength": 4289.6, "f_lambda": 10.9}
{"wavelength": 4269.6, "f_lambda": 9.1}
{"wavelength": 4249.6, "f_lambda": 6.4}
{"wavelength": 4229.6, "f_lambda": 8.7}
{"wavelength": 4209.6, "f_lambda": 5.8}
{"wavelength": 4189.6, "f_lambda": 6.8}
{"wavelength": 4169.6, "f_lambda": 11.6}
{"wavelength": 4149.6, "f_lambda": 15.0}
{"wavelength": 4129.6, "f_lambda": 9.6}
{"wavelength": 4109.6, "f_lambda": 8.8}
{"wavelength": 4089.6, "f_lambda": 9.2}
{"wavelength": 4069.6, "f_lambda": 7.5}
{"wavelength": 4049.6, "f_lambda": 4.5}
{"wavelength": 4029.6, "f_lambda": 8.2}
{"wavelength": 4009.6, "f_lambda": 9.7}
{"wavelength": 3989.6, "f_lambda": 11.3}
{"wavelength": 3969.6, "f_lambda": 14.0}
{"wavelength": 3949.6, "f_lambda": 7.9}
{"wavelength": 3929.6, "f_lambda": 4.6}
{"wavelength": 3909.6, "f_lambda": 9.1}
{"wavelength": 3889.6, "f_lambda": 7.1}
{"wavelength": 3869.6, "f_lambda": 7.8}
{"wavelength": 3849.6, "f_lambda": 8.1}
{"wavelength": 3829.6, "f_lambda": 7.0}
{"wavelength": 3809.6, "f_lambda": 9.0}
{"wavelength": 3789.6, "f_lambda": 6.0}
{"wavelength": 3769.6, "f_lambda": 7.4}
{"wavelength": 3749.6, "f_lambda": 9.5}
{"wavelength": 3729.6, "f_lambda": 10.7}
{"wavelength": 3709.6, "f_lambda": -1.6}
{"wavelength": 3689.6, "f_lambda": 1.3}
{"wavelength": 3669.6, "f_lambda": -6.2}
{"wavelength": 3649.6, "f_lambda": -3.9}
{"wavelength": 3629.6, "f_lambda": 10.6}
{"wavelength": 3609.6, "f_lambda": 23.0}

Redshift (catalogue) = 0.13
